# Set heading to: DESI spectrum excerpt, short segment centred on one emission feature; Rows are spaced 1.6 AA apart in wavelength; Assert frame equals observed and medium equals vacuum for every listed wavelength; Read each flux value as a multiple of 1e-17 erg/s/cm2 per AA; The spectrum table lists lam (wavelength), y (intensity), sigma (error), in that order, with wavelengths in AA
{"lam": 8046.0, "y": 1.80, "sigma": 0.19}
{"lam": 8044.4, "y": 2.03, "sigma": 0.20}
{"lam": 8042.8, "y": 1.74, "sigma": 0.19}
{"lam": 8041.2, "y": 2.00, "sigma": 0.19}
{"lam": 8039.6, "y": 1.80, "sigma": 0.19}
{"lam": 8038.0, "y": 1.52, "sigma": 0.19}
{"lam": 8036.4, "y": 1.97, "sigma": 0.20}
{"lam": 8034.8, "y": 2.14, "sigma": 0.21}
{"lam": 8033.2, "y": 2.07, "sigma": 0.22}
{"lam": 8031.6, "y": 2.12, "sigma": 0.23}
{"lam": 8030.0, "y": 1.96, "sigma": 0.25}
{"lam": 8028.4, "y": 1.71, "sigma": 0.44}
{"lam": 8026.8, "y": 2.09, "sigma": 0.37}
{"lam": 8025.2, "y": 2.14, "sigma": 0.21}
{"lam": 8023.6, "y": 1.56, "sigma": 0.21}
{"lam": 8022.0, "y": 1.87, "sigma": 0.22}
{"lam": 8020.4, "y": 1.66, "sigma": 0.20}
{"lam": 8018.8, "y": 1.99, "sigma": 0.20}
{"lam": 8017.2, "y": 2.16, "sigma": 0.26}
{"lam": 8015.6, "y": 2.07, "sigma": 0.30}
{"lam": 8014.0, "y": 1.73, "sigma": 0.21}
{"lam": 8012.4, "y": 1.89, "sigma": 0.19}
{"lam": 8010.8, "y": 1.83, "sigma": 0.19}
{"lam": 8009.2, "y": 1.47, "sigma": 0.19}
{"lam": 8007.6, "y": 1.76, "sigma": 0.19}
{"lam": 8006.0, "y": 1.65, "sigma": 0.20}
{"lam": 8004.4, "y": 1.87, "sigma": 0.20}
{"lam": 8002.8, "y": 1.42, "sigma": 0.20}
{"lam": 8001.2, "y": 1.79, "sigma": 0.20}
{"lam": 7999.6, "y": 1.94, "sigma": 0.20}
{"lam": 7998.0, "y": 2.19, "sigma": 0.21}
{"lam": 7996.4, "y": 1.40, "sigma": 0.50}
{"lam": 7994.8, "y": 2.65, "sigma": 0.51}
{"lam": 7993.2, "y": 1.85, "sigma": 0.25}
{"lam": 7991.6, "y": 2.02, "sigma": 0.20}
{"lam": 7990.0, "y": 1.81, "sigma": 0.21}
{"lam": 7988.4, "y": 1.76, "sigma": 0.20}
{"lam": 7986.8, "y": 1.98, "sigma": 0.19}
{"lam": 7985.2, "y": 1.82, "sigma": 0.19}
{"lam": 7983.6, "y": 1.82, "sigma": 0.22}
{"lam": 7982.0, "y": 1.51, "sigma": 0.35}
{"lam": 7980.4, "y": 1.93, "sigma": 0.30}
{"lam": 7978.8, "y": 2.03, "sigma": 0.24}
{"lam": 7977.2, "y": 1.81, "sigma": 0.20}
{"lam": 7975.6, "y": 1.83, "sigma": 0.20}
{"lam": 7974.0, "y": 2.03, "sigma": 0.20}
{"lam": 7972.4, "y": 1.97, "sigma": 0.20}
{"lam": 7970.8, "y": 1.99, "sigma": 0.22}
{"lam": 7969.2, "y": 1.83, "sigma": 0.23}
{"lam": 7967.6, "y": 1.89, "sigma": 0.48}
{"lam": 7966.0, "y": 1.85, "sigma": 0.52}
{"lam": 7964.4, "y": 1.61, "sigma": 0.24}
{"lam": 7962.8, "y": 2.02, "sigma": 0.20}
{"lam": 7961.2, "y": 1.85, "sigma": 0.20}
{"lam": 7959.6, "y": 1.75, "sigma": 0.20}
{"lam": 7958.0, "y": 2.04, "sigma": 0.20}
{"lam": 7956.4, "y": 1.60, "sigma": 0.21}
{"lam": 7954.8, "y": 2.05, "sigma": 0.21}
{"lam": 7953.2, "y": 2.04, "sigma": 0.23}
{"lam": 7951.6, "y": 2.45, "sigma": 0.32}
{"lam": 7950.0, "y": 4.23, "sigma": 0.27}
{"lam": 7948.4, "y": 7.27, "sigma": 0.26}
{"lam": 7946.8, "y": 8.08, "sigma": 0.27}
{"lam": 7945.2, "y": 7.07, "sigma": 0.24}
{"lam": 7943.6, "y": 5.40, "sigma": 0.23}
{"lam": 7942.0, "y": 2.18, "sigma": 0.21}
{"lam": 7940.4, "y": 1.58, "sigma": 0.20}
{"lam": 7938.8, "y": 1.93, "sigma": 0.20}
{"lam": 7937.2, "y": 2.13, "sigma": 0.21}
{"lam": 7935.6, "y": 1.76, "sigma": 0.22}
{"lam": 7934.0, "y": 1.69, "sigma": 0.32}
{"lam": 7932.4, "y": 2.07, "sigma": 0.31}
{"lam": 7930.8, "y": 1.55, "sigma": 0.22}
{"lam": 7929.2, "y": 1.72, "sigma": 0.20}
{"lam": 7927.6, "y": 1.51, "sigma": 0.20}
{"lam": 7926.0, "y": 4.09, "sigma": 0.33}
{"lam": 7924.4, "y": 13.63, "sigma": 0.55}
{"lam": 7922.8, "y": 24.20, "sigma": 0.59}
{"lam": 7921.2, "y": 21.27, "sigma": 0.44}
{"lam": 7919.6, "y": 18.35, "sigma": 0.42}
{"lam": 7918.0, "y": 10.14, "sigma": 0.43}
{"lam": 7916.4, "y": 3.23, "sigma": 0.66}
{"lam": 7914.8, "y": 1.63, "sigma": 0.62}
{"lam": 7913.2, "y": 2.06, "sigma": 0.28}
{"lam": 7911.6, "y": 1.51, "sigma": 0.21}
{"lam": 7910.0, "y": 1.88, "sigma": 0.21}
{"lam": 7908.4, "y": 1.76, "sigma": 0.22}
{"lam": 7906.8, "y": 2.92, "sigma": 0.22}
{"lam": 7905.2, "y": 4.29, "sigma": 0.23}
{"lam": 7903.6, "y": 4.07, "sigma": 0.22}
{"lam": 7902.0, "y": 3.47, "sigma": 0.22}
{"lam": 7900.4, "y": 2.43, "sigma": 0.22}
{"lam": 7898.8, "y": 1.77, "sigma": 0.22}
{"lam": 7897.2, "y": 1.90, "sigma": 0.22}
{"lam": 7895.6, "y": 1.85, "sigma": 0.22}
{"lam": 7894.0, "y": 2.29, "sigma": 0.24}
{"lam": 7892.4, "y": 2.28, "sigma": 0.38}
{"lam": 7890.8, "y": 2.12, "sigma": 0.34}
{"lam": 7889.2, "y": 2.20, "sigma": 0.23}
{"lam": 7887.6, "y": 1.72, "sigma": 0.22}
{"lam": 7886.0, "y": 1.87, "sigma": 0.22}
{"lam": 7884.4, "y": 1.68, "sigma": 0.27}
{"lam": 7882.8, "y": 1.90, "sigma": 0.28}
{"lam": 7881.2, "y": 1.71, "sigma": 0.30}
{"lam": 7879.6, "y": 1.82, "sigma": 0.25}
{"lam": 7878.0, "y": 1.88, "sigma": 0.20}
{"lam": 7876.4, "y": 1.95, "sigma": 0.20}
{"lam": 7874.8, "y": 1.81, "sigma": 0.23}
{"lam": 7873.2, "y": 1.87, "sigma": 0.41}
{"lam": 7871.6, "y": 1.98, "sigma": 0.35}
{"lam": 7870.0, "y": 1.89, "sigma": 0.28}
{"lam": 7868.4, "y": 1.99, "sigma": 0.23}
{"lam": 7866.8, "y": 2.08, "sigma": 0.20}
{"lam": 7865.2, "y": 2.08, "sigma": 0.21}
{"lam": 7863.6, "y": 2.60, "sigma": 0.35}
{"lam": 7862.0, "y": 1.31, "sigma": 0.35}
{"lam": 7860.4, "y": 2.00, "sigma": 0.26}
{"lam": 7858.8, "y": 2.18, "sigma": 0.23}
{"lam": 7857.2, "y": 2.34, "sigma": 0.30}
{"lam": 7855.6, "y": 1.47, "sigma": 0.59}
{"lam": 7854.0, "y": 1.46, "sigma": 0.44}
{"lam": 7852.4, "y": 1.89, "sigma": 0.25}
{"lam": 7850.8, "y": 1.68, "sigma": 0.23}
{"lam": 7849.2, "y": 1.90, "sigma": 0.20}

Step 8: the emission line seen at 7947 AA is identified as [N II] 6583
